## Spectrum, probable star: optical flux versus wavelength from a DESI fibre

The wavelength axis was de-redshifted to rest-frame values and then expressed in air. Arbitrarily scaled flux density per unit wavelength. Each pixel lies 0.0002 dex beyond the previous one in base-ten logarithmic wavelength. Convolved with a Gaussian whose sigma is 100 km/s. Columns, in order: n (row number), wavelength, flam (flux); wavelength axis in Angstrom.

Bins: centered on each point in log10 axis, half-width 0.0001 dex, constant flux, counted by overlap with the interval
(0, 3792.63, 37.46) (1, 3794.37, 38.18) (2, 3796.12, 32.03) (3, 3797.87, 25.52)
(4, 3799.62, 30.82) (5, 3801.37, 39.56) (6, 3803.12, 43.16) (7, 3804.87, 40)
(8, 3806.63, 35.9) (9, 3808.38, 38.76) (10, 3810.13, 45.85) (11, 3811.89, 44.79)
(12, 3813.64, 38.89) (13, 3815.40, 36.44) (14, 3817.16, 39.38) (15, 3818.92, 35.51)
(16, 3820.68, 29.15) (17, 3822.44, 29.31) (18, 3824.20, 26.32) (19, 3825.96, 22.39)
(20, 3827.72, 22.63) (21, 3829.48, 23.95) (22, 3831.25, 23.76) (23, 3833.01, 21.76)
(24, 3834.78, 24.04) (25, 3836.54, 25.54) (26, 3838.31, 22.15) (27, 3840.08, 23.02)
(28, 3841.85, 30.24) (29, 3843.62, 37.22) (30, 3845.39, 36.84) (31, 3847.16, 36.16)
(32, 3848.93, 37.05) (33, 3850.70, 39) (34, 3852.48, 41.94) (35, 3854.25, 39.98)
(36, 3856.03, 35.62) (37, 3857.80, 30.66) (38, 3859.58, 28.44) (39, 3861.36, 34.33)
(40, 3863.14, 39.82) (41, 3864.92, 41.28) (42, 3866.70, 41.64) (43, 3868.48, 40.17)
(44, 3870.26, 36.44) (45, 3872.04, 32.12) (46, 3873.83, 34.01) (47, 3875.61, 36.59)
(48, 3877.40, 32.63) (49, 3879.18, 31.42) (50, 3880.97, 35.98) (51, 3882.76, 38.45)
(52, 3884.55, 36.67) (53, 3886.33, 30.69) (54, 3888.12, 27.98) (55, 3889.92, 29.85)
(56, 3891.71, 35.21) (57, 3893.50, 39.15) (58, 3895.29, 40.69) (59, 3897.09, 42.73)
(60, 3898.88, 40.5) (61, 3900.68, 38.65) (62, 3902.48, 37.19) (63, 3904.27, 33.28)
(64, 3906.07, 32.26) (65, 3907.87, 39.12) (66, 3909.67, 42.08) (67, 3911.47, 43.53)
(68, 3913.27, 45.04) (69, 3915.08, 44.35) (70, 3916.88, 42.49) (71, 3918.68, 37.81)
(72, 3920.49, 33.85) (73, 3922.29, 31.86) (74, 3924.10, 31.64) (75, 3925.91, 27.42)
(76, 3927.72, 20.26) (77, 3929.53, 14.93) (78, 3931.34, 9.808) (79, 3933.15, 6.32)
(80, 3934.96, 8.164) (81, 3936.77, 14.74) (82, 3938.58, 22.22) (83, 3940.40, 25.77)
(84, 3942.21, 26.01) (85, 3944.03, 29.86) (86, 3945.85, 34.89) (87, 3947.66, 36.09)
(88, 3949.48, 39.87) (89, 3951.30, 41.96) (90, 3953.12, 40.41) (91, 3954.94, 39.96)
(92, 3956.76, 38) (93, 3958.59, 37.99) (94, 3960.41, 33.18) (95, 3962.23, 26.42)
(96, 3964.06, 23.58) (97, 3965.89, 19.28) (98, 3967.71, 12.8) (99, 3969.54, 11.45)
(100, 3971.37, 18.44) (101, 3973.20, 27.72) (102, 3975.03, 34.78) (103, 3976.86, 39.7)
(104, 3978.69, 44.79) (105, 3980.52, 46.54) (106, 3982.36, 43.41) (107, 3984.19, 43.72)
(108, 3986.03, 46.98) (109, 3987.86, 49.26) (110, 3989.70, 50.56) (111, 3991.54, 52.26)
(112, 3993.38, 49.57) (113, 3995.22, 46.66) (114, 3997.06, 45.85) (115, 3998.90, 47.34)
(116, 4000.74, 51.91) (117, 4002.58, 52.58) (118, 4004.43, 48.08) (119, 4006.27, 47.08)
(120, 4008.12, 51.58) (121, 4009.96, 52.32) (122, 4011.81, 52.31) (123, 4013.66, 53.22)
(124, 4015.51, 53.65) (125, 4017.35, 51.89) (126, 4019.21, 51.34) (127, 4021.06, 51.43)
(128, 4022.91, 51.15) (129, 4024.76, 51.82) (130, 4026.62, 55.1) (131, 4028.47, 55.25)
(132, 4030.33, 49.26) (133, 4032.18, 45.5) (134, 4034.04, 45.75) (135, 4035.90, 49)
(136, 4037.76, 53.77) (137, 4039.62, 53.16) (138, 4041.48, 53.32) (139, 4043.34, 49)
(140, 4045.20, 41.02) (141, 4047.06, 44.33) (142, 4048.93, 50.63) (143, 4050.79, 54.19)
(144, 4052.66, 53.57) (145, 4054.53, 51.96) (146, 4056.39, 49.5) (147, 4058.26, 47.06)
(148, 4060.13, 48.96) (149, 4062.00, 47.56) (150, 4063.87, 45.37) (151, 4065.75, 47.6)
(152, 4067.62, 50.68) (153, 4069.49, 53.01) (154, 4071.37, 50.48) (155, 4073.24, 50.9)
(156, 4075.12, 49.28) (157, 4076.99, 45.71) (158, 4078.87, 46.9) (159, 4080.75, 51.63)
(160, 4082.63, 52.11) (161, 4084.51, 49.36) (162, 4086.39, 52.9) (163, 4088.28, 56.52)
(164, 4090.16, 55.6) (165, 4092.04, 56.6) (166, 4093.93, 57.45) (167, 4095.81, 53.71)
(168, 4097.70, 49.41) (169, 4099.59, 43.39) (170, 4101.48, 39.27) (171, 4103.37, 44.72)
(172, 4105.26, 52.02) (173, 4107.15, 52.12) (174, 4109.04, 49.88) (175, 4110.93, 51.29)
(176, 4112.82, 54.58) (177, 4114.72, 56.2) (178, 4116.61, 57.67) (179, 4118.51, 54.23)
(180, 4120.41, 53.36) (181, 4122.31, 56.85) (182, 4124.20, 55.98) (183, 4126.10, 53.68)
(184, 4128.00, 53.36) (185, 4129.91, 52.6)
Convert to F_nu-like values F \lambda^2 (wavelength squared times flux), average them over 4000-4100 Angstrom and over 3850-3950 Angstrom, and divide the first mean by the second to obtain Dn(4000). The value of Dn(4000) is 1.6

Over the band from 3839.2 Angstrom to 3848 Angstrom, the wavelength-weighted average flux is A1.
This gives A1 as 32.7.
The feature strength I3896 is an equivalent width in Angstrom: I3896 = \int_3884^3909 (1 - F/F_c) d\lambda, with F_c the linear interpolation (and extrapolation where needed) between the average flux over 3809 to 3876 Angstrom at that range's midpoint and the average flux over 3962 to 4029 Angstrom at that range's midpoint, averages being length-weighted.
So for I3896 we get 0.6 Angstrom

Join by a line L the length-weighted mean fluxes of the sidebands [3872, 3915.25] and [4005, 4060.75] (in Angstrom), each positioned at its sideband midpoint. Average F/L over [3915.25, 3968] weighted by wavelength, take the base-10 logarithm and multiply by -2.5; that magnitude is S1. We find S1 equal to 0.418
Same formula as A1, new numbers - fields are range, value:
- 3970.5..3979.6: 33.2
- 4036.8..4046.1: 50.1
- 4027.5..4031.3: 52.3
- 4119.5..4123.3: 55.2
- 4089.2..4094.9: 56.6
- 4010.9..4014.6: 52.7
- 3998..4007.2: 49.4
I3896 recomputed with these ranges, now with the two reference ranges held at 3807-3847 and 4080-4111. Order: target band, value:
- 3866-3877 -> -0.7 Angstrom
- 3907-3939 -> 7.7 Angstrom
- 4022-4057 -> -2.7 Angstrom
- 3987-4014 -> -3.7 Angstrom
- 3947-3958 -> 0.3 Angstrom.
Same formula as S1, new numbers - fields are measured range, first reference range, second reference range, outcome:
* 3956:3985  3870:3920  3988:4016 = 0.43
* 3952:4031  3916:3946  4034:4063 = -0.14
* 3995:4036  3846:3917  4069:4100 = -0.09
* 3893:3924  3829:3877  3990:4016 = 0.02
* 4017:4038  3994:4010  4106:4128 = -0.01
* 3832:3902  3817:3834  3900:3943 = -0.23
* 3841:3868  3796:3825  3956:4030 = 0.03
